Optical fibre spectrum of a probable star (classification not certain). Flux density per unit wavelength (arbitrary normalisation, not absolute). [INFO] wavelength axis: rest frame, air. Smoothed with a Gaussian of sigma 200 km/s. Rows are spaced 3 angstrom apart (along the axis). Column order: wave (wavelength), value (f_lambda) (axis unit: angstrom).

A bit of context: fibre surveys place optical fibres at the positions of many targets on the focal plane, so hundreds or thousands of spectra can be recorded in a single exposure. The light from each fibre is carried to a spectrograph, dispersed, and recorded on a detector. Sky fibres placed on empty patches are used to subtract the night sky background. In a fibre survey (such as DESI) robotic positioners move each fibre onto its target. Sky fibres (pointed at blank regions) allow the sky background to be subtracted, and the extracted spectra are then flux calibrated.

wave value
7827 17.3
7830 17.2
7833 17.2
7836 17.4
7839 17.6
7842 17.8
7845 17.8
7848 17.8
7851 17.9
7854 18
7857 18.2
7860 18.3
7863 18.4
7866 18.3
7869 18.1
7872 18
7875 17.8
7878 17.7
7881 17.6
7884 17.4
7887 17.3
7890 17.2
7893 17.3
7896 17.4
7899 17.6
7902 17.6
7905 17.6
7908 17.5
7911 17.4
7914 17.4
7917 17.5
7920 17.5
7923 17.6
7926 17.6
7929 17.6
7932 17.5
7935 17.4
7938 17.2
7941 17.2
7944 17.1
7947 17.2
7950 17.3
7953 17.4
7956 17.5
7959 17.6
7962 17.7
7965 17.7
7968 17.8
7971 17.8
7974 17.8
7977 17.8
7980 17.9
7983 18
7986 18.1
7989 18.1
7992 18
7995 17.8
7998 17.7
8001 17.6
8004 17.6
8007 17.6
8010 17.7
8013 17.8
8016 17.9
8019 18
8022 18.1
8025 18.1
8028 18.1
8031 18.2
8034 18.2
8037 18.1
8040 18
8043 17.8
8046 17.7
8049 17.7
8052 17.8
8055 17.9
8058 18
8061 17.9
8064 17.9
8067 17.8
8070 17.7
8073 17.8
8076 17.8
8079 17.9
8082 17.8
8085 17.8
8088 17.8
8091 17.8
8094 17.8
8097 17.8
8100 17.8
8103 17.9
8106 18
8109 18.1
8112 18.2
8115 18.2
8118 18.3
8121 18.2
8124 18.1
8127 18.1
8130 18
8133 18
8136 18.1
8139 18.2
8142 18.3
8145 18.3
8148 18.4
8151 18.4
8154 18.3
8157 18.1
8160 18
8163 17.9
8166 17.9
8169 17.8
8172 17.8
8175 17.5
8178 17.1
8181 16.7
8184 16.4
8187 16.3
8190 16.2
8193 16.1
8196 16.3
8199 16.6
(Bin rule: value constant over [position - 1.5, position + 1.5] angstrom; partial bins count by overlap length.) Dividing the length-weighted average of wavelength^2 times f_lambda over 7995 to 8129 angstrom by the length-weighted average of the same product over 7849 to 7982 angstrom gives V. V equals 1.1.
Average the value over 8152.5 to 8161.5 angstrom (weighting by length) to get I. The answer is 18.1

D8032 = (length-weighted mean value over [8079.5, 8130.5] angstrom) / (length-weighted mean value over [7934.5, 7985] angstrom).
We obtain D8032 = 1.02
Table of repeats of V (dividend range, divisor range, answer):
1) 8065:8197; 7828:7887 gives 1.07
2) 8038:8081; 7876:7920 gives 1.06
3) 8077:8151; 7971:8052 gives 1.03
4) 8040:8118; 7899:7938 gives 1.06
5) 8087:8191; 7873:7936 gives 1.08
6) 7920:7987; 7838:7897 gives 1.01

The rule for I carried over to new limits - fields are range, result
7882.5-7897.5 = 17.3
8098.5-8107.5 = 17.9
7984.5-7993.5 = 18.1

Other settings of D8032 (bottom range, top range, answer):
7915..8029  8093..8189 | 1.01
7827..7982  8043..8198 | 1.01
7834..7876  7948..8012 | 0.99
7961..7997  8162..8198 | 0.95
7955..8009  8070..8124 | 1.01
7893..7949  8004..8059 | 1.03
